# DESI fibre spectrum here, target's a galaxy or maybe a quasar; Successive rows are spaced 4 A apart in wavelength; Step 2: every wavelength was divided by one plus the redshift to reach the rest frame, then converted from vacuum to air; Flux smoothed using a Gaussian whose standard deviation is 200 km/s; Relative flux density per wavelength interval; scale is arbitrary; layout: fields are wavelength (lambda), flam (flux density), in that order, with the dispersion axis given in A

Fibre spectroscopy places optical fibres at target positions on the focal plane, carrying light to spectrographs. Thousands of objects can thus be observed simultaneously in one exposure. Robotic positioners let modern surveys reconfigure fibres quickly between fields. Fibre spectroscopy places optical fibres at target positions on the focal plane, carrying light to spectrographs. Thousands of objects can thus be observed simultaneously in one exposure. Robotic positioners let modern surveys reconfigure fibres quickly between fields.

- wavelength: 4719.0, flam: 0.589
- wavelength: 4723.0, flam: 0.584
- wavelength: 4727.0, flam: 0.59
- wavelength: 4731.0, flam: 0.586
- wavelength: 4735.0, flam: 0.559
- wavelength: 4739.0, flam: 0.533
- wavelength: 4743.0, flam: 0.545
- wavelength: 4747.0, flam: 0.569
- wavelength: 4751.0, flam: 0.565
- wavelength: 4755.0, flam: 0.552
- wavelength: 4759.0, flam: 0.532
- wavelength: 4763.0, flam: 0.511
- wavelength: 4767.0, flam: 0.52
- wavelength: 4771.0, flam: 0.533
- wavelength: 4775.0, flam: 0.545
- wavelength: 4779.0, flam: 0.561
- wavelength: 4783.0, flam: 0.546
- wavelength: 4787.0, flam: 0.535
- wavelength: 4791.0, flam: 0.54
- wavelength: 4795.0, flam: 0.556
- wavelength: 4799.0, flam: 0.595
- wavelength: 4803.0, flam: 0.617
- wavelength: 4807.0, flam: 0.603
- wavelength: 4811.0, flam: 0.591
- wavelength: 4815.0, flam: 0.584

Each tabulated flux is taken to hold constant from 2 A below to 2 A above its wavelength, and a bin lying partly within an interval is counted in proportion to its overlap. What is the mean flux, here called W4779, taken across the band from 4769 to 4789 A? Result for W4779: 0.544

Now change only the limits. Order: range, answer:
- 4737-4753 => 0.553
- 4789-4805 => 0.577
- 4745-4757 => 0.562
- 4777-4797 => 0.548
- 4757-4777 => 0.528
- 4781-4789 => 0.54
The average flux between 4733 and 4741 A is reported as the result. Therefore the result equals 0.546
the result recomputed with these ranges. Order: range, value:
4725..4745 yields 0.563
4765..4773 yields 0.526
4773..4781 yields 0.553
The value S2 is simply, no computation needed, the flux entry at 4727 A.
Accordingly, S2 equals 0.59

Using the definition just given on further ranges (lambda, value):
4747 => 0.569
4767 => 0.52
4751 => 0.565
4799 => 0.595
